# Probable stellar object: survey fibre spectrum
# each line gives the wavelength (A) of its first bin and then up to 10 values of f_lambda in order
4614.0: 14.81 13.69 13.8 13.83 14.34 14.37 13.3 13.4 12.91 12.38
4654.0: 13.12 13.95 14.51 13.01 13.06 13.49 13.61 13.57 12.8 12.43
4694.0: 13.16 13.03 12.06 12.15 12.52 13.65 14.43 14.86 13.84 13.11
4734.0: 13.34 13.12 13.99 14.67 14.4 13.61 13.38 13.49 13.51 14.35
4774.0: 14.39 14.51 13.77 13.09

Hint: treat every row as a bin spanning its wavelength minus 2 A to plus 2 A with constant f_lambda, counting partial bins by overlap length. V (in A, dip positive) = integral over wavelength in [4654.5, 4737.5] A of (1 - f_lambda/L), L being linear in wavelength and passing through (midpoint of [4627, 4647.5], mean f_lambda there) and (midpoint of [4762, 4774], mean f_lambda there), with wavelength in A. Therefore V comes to 2.9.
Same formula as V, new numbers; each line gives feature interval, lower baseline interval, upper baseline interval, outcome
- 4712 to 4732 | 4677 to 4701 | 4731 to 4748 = -0.7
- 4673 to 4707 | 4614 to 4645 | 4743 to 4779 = 2.4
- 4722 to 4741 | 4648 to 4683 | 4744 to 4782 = 0.4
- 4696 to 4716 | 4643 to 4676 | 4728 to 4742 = 0.9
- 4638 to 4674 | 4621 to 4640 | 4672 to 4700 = 0.7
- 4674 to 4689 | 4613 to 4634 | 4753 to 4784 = 0.8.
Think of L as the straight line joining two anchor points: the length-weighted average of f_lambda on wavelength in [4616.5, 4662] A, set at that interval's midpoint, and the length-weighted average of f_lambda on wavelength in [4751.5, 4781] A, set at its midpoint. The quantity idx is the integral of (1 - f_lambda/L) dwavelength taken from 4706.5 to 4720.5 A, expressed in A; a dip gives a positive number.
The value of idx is 0.3 A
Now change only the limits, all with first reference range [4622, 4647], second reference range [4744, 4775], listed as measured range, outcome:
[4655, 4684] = 0.4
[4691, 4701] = 0.7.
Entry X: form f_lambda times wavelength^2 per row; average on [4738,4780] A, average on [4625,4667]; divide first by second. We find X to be 1.08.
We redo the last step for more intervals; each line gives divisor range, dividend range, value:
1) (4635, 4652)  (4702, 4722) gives 1.04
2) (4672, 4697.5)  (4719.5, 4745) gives 1.07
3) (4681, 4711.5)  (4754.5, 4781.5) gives 1.13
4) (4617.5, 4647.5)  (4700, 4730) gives 1.01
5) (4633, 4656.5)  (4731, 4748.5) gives 1.08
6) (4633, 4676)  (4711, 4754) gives 1.07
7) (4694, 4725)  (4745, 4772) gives 1.07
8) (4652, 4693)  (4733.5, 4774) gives 1.07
